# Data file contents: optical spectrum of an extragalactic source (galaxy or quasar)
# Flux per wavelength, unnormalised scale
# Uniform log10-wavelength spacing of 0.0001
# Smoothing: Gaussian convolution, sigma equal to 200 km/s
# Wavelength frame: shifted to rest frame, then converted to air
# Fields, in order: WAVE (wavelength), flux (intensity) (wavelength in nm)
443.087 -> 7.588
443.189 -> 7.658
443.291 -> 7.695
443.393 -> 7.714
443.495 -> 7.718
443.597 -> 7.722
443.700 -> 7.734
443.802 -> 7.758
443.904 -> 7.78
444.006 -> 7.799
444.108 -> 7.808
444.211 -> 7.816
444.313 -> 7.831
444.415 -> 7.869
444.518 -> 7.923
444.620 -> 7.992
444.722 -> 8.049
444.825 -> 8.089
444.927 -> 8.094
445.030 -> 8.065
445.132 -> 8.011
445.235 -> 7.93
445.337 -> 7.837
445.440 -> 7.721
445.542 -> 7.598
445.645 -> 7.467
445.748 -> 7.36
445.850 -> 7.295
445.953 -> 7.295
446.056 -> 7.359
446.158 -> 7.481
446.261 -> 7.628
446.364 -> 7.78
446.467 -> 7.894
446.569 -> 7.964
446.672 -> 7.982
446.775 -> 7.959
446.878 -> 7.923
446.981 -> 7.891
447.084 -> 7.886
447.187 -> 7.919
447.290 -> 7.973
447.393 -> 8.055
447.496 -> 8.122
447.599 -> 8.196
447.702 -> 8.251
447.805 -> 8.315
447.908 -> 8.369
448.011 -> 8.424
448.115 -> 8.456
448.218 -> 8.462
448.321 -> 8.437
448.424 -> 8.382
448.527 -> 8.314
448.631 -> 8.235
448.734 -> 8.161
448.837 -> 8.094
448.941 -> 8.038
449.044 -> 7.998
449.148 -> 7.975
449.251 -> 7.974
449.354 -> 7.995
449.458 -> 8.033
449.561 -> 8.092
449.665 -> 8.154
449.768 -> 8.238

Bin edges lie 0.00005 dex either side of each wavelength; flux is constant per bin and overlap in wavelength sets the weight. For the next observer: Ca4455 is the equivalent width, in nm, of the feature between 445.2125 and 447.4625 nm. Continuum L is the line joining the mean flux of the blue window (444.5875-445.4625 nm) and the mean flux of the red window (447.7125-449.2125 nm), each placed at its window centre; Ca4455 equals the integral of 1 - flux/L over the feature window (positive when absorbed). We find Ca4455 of 0.10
